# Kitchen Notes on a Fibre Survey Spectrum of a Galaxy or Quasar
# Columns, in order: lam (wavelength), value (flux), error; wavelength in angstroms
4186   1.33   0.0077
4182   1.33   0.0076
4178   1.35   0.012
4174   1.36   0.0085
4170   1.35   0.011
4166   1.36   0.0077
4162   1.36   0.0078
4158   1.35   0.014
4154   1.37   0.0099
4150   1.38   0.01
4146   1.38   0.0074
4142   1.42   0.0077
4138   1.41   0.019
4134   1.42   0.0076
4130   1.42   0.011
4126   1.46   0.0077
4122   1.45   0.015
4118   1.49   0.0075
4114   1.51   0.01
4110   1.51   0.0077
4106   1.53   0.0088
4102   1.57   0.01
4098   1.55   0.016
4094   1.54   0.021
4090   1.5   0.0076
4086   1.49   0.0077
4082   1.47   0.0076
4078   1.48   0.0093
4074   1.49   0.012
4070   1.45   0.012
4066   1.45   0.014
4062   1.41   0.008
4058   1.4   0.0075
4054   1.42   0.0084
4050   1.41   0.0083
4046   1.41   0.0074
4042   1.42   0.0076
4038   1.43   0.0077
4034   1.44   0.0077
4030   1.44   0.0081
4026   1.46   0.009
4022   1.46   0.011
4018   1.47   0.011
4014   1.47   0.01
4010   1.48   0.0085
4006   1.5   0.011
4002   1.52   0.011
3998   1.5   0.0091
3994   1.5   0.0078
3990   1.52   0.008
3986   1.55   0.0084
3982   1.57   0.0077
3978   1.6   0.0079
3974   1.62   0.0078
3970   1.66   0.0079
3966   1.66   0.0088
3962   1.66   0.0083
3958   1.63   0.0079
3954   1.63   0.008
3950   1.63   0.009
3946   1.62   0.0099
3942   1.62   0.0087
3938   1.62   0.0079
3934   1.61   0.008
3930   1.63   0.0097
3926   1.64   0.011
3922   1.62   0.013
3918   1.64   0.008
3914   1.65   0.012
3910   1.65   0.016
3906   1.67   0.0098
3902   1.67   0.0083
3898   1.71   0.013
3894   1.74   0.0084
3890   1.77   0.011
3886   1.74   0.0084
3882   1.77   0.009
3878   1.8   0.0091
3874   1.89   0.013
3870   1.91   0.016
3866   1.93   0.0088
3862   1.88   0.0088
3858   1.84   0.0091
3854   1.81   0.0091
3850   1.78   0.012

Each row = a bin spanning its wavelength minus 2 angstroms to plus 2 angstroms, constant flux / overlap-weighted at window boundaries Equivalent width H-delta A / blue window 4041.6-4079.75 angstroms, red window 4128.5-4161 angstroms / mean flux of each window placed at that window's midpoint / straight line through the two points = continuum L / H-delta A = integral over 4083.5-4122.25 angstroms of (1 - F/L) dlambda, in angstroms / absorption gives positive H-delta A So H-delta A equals -2.8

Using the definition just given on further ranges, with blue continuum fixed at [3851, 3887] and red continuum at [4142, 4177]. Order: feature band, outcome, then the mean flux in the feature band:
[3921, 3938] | 1.2 angstroms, 1.62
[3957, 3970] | 0.3 angstroms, 1.65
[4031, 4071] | 3.1 angstroms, 1.42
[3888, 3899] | 0.4 angstroms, 1.74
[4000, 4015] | 1.1 angstroms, 1.49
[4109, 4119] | -0.4 angstroms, 1.5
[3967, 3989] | 0.9 angstroms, 1.6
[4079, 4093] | 0.0 angstroms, 1.49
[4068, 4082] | 0.3 angstroms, 1.47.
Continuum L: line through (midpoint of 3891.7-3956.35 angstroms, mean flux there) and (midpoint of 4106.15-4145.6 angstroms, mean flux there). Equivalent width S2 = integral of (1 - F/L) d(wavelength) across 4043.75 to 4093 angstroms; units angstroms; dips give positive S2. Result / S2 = 1.9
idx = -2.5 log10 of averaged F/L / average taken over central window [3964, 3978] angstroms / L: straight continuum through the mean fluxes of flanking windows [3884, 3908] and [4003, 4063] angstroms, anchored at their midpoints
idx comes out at -0.050 mag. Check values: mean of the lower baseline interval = 1.72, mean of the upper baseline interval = 1.44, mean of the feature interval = 1.64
